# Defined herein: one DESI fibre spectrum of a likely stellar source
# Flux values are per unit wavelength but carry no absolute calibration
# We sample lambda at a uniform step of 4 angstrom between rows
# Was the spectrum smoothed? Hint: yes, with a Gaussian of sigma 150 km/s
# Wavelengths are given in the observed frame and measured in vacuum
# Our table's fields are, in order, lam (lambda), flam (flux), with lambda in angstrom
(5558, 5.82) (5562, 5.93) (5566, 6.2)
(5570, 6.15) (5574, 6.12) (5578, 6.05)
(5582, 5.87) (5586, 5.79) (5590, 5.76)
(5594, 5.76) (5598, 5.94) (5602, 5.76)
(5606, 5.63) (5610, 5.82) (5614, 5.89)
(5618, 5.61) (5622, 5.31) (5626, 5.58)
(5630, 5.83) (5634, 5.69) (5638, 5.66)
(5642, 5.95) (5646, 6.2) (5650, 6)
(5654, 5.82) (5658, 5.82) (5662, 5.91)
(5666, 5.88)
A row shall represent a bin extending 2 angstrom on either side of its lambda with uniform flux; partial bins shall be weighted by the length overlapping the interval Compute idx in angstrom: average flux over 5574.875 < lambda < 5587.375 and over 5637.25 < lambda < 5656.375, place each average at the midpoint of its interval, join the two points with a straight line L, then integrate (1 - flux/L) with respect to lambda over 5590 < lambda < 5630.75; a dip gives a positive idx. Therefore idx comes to 1.5 angstrom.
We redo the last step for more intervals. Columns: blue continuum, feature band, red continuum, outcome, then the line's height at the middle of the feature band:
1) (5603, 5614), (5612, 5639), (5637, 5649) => 1.0 angstrom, 5.86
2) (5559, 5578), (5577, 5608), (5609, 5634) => 0.4 angstrom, 5.89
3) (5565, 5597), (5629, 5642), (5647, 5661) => 0.4 angstrom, 5.92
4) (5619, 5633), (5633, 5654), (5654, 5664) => -0.6 angstrom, 5.73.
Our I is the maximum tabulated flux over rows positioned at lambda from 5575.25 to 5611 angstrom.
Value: 6.05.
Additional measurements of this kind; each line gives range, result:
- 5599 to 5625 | 5.89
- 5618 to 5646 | 6.2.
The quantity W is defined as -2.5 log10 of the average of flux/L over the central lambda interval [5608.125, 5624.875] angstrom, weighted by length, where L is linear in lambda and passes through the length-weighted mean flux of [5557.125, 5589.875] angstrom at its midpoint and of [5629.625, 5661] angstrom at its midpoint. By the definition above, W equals 0.05 mag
